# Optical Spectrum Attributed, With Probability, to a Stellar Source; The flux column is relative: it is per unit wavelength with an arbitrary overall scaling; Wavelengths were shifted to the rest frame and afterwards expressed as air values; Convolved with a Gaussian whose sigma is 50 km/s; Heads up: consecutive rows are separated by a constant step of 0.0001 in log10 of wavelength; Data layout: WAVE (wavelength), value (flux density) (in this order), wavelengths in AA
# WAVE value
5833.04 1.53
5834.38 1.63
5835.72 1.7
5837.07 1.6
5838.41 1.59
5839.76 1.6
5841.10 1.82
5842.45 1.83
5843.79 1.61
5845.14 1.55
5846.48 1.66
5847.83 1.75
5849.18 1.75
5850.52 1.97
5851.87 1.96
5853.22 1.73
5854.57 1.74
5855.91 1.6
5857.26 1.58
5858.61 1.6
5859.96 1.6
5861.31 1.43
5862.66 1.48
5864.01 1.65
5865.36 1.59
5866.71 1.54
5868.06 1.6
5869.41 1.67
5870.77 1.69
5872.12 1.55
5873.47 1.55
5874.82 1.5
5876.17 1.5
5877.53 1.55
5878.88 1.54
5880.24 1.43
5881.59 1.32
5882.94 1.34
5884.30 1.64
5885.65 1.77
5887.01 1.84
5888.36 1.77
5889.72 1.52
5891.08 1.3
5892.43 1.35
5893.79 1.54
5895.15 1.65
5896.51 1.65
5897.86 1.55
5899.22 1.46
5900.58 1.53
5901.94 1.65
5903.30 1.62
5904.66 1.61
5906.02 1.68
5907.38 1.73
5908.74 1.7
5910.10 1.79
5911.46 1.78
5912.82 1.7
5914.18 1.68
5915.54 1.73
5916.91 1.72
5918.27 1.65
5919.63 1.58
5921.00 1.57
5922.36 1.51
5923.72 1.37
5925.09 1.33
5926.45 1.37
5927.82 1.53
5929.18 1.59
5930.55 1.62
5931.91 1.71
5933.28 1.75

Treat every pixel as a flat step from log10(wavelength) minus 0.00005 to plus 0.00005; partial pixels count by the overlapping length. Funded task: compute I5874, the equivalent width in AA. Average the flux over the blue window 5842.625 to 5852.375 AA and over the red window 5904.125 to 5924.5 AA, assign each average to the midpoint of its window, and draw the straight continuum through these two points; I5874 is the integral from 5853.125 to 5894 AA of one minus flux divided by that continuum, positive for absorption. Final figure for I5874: 3.6 AA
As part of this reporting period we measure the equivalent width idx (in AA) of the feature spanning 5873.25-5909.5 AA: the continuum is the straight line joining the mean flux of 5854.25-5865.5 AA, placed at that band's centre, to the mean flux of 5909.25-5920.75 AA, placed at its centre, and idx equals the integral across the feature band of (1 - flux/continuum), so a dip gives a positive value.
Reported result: 1.8 AA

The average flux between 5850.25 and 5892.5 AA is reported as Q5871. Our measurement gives 1.59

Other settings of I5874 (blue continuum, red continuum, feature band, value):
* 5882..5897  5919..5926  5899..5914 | -1.5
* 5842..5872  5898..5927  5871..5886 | 1.1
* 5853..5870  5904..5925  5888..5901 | 0.8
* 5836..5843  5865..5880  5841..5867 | -0.6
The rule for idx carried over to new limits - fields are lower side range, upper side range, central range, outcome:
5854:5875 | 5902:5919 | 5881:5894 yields 0.8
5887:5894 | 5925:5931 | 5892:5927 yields -2.0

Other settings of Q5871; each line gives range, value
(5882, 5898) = 1.57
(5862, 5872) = 1.6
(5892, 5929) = 1.6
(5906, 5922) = 1.69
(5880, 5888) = 1.57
